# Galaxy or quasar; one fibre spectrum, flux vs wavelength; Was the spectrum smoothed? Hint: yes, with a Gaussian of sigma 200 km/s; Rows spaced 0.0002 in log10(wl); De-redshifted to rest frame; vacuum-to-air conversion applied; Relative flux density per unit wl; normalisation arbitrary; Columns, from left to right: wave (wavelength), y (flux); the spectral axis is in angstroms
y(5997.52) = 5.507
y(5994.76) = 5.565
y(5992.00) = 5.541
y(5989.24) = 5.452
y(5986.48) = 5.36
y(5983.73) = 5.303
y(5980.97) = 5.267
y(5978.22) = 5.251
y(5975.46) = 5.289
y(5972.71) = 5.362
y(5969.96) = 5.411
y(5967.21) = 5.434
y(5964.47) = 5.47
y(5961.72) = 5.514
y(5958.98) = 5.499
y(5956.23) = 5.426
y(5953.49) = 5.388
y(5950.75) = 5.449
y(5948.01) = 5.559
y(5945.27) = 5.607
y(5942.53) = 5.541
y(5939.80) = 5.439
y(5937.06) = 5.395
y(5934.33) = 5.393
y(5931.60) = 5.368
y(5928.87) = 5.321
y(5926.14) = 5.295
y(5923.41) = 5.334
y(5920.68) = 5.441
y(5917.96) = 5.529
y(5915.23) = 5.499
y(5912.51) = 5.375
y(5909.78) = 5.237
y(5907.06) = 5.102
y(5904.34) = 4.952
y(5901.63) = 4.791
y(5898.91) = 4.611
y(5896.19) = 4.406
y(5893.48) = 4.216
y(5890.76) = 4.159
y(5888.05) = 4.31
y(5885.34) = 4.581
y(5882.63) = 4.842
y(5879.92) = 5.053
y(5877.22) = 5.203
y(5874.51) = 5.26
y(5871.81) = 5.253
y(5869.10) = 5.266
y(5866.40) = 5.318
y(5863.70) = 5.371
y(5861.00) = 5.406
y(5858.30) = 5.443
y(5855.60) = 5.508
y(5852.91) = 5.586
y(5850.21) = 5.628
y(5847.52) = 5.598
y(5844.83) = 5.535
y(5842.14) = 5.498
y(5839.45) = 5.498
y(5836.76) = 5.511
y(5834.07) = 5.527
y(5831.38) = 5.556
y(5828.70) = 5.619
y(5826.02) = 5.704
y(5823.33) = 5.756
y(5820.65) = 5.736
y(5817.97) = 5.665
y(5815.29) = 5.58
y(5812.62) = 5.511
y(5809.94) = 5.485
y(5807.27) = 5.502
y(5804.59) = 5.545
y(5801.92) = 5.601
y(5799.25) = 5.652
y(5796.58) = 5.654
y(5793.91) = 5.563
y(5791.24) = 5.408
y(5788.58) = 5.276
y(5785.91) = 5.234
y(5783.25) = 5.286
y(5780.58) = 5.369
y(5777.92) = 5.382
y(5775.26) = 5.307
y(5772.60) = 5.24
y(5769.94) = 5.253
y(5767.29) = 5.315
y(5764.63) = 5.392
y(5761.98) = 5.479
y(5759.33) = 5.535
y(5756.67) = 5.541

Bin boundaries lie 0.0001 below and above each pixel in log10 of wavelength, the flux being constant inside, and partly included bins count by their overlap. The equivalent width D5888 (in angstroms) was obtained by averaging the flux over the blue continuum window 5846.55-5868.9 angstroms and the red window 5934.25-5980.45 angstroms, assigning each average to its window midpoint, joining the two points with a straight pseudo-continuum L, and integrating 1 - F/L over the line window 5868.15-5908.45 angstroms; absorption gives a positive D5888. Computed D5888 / 4.9 angstroms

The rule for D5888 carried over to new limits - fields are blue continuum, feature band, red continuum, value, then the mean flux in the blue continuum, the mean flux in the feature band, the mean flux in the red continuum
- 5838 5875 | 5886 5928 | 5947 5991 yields 3.7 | 5.45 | 4.95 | 5.4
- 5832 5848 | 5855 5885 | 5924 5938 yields 1.3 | 5.52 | 5.24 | 5.35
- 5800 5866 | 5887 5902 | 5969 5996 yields 3.0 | 5.55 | 4.39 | 5.38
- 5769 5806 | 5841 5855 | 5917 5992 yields -0.4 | 5.41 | 5.57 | 5.41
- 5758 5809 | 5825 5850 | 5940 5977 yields -0.6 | 5.42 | 5.56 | 5.46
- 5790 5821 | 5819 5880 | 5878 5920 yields -2.8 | 5.57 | 5.48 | 4.86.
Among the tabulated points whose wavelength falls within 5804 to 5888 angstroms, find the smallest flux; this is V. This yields 4.581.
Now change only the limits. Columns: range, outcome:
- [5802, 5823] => 5.485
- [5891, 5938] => 4.216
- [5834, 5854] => 5.498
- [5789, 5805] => 5.408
